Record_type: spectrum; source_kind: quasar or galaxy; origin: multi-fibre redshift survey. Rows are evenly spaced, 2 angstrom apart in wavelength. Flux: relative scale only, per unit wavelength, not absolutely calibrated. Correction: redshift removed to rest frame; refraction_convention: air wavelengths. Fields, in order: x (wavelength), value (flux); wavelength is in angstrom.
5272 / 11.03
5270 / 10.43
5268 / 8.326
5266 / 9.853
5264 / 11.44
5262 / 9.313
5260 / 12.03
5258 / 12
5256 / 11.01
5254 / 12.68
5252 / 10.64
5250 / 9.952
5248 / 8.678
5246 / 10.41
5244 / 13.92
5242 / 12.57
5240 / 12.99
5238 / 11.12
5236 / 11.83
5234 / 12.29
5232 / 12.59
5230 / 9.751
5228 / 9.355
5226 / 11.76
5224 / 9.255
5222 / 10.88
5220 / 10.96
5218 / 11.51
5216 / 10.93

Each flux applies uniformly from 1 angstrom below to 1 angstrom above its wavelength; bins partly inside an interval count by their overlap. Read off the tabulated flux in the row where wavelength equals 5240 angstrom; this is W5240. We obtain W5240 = 12.99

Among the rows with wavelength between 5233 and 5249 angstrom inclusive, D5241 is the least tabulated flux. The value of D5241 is 8.678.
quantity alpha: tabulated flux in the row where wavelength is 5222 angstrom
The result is 10.88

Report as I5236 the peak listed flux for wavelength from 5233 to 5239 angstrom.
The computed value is 12.29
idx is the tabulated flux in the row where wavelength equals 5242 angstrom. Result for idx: 12.57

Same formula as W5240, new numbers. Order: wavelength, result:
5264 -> 11.44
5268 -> 8.326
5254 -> 12.68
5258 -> 12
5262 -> 9.313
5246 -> 10.41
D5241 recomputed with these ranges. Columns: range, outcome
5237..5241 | 11.12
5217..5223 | 10.88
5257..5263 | 9.313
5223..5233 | 9.255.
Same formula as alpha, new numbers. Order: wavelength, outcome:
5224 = 9.255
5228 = 9.355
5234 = 12.29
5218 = 11.51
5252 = 10.64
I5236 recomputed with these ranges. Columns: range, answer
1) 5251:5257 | 12.68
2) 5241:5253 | 13.92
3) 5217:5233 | 12.59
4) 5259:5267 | 12.03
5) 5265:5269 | 9.853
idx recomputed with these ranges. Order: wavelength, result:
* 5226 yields 11.76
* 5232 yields 12.59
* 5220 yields 10.96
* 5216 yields 10.93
